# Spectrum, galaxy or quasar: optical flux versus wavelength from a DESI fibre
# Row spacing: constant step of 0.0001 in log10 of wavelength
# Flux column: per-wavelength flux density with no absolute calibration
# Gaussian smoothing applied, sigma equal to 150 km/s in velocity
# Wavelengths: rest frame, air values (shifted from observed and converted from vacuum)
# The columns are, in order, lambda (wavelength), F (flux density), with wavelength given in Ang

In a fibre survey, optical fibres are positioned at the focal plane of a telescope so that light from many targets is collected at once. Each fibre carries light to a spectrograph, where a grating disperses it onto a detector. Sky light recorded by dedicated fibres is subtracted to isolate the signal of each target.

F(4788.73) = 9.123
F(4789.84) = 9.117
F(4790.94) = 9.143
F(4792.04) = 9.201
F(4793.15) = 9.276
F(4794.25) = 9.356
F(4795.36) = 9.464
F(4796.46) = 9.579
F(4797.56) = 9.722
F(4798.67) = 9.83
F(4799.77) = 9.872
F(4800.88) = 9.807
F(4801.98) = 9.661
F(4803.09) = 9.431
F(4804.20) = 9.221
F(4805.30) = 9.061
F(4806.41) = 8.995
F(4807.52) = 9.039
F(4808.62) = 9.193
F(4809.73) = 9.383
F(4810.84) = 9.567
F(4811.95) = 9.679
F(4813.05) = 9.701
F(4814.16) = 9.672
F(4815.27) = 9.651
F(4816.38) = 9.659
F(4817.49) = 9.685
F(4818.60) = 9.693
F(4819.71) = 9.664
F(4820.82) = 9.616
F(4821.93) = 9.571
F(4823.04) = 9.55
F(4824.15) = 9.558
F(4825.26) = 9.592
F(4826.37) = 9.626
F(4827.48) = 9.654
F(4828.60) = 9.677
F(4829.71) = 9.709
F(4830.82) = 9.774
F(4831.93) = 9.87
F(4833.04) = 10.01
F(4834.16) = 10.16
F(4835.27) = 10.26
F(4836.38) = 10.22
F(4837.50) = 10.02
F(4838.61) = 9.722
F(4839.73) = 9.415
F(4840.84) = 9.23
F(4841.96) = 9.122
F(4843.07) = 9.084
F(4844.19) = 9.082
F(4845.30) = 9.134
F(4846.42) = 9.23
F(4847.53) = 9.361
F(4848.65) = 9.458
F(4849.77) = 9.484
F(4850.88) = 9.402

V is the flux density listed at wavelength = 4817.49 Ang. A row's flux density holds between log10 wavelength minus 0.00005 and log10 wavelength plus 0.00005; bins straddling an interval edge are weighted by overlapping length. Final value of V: 9.685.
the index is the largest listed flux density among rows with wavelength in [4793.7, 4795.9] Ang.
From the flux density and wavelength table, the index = 9.464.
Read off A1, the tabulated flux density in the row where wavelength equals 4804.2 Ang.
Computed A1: 9.221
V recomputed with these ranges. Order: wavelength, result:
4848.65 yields 9.458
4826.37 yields 9.626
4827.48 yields 9.654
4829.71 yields 9.709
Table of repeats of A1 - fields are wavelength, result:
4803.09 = 9.431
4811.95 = 9.679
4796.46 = 9.579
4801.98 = 9.661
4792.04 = 9.201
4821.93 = 9.571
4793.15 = 9.276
